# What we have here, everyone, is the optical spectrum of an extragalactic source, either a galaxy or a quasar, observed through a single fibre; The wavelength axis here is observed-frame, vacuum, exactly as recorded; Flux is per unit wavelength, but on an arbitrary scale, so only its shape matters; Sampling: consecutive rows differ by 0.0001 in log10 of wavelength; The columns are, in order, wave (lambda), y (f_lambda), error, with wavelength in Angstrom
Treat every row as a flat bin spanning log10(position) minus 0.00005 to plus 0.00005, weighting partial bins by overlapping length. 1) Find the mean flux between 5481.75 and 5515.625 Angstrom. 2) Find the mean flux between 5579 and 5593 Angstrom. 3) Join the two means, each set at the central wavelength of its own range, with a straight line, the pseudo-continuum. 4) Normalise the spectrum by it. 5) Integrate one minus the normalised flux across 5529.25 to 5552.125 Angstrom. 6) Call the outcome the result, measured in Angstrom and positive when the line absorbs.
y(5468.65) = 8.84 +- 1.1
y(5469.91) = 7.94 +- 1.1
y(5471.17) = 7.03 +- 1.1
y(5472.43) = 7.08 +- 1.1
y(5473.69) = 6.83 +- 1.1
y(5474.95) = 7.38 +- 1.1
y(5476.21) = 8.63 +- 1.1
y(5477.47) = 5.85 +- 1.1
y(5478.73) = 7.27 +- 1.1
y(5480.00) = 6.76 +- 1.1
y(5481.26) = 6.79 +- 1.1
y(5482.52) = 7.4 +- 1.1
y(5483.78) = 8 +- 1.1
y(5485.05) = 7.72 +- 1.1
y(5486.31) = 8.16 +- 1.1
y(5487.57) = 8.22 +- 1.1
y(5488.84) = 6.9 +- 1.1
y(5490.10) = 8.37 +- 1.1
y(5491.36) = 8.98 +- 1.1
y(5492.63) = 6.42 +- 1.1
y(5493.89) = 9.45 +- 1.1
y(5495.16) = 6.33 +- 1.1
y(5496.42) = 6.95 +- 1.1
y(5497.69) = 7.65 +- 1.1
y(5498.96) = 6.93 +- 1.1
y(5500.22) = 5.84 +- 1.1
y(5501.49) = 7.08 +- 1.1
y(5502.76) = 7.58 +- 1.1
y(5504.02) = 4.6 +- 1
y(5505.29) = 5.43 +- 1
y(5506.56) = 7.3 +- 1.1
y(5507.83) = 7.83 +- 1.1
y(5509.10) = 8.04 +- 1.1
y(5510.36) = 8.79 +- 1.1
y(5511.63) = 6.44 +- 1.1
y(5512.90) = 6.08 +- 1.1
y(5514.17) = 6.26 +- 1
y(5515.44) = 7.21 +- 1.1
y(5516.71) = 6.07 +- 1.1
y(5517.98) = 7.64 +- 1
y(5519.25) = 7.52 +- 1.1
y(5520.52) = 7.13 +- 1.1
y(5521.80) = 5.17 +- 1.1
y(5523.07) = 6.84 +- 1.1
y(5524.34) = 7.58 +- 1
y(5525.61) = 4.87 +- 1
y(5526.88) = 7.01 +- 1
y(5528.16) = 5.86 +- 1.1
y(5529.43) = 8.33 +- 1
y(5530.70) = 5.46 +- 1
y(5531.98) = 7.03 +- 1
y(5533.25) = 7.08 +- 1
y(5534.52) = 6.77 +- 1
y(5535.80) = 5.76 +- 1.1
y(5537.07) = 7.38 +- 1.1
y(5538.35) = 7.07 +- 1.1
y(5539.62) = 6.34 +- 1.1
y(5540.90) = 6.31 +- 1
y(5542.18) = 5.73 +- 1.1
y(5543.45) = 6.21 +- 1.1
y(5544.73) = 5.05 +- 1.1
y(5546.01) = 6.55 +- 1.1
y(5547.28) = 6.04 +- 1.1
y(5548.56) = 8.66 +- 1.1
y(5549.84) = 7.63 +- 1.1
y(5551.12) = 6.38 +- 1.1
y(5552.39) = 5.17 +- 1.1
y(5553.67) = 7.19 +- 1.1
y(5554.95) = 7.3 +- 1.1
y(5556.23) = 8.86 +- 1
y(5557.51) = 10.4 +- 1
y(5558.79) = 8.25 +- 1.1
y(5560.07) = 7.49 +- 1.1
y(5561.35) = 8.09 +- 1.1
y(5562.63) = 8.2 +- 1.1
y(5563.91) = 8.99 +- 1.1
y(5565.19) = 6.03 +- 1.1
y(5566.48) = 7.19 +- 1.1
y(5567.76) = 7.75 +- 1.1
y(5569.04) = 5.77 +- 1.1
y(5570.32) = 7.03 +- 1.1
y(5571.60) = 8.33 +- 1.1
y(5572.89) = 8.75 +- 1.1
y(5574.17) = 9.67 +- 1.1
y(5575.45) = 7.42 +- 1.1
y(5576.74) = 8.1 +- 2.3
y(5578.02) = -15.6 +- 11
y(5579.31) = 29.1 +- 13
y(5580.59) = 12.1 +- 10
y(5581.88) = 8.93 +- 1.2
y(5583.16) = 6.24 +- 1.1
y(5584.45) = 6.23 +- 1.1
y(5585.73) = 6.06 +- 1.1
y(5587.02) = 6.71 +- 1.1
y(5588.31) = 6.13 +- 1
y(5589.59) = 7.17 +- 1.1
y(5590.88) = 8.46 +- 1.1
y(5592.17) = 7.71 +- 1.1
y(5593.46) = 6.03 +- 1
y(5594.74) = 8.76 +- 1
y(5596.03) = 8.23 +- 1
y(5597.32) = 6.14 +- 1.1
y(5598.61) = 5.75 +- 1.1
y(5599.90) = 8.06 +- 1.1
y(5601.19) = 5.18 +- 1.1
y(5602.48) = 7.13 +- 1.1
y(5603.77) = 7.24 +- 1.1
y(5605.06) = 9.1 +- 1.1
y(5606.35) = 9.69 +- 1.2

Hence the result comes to 4.25 Angstrom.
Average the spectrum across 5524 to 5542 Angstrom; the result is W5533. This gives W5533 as 6.59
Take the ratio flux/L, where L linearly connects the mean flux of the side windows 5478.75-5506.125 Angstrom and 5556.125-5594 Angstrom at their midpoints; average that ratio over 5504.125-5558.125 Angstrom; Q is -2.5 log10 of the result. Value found 0.09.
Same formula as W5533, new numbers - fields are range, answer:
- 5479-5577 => 7.15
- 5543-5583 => 7.64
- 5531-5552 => 6.59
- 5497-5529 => 6.76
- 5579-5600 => 8.39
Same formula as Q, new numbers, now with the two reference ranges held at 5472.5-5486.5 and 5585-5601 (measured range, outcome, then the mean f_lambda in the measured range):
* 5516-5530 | 0.08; 6.72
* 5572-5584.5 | -0.16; 8.18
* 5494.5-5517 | 0.07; 6.81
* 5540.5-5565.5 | -0.02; 7.25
